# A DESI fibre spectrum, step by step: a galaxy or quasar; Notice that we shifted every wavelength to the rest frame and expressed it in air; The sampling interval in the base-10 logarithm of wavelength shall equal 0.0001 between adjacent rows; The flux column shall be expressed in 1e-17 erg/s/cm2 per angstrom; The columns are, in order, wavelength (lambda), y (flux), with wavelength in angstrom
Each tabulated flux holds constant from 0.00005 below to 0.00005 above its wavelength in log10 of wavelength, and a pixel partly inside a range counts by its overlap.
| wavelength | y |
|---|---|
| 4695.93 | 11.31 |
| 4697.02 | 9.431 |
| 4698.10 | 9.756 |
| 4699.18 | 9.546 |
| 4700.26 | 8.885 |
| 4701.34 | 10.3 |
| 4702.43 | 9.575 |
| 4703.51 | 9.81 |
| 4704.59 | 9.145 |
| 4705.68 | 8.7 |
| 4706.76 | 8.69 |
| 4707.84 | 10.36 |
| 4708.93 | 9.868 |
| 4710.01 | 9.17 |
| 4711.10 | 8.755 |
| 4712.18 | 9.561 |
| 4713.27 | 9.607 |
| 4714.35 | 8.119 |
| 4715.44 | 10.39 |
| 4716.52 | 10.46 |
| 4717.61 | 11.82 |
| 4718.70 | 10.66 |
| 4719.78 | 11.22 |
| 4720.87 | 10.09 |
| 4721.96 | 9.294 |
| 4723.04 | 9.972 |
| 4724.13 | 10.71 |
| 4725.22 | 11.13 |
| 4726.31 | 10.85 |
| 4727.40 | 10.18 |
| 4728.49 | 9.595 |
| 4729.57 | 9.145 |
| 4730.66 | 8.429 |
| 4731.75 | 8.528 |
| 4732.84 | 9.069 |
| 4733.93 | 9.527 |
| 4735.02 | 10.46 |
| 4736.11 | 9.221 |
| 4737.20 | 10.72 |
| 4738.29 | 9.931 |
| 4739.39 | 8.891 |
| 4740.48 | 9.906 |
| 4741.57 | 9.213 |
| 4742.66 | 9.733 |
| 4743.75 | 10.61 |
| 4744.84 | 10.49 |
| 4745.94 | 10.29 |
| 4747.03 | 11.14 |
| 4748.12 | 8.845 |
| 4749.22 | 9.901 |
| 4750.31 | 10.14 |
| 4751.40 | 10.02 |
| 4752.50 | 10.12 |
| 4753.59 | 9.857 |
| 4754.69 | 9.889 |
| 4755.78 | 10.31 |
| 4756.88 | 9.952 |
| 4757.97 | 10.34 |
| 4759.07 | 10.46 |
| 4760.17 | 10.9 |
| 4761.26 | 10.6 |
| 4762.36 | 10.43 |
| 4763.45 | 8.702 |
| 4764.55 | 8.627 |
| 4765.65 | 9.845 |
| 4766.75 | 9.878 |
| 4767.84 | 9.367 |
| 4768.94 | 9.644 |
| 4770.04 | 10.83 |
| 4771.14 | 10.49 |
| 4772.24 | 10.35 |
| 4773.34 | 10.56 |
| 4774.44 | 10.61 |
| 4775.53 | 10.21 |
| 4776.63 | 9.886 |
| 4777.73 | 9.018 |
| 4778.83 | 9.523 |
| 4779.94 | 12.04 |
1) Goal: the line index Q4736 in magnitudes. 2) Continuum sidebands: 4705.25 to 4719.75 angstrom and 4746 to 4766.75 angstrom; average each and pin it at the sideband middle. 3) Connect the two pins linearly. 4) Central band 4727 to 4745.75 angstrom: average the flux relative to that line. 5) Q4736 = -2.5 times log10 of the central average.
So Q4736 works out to 0.029 mag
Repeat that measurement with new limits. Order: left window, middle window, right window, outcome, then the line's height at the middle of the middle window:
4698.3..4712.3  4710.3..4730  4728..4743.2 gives -0.07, 9.44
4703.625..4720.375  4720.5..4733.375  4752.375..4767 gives 0.01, 9.84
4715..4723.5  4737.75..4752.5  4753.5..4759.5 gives 0.03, 10.3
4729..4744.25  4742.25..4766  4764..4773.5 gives -0.03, 9.74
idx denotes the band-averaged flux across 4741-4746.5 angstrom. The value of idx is 10.1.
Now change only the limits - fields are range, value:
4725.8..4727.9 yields 10.5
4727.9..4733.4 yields 8.97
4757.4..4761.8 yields 10.6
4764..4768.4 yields 9.43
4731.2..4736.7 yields 9.37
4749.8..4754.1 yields 10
